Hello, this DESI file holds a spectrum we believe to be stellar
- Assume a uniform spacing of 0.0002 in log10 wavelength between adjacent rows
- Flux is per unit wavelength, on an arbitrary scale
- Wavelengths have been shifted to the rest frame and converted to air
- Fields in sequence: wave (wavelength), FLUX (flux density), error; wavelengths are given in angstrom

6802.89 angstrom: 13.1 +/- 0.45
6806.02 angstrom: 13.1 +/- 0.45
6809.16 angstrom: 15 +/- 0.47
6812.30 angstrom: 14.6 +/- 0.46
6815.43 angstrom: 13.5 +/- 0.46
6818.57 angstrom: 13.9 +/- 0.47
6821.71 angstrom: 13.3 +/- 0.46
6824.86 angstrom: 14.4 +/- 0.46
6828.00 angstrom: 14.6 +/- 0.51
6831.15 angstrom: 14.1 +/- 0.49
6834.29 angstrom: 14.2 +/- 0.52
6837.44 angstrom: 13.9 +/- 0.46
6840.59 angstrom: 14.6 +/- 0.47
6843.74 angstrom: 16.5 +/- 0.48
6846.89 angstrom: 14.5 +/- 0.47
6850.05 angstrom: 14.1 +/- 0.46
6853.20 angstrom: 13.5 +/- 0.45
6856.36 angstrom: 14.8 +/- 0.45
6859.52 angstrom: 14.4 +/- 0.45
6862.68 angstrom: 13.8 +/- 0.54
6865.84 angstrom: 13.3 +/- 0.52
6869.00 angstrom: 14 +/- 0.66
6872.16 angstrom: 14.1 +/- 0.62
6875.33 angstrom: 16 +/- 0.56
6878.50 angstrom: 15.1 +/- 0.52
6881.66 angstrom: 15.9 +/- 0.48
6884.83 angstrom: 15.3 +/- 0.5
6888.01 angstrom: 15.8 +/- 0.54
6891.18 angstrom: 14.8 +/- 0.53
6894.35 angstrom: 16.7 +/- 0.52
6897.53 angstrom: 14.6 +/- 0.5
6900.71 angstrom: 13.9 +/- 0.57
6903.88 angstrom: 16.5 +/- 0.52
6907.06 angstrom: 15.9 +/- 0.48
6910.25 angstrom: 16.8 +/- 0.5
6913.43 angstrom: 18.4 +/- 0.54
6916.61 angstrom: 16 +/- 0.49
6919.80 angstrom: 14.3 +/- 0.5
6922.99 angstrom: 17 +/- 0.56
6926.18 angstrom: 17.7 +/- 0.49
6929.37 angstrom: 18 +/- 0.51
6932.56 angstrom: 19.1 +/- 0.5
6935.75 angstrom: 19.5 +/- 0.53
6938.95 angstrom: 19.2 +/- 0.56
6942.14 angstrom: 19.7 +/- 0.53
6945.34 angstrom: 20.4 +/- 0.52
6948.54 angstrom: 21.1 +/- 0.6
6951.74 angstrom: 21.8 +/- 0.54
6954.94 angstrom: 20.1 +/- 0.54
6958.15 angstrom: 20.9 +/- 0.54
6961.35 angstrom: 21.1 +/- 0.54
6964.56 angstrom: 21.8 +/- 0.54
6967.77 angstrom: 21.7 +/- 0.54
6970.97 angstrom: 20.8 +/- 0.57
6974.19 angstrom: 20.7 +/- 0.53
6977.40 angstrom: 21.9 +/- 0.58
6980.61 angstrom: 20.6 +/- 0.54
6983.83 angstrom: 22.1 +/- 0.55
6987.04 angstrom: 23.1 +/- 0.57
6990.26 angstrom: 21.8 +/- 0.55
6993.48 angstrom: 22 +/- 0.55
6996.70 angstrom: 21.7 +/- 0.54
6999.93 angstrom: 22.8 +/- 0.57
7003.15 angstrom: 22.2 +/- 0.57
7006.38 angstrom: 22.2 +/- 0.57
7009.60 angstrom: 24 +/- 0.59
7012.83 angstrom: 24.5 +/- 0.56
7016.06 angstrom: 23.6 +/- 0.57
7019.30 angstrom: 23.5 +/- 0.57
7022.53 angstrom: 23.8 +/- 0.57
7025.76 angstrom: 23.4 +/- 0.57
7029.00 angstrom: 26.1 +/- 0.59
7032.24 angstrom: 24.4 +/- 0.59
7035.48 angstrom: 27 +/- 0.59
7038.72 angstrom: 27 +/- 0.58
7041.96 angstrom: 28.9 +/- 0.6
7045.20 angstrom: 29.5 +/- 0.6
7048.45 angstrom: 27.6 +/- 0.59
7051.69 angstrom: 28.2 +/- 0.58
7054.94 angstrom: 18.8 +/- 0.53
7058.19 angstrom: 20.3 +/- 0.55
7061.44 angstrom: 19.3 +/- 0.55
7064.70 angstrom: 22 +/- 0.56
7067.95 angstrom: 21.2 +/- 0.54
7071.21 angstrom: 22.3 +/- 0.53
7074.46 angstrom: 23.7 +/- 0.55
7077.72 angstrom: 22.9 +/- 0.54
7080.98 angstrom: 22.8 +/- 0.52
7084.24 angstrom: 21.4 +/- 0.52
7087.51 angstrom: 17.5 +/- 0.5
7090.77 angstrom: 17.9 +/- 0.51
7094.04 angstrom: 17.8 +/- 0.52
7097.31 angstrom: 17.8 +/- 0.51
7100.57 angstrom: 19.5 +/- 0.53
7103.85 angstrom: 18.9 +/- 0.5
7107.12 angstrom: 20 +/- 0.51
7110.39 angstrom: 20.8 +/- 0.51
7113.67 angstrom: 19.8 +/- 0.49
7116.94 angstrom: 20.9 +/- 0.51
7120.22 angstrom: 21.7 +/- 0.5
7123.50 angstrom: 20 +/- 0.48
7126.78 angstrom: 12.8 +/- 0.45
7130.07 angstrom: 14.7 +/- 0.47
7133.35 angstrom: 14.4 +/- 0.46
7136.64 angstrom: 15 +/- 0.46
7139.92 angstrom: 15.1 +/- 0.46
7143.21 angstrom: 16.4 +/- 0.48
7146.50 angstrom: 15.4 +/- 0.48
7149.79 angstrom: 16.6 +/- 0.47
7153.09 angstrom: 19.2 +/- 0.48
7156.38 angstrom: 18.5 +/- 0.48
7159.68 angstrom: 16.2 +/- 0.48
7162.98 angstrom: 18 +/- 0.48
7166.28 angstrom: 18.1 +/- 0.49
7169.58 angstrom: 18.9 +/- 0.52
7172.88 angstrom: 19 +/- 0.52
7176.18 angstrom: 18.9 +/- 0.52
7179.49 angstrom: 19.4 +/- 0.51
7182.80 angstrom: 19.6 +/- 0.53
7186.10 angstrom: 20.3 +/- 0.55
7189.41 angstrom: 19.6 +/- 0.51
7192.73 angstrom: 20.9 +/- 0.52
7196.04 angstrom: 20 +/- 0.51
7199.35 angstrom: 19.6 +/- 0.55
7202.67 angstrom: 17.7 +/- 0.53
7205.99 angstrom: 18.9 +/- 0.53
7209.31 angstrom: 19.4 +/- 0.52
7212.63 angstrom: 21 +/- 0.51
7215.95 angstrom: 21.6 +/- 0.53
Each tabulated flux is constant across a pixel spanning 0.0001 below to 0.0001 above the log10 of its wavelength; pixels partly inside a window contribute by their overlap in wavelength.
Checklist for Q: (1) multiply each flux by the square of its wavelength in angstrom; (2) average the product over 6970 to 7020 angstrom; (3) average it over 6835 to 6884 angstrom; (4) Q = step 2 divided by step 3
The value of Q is 1.59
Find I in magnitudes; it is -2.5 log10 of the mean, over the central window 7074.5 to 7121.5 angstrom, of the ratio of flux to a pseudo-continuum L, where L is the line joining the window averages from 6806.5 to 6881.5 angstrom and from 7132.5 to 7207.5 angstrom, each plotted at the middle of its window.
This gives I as -0.16 mag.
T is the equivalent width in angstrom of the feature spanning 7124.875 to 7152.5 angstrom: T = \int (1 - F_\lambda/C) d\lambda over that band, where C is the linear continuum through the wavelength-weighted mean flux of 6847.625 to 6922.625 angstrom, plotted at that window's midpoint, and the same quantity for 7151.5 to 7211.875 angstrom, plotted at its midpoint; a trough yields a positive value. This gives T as 4.8 angstrom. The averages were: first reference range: 15.2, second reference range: 19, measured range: 15.3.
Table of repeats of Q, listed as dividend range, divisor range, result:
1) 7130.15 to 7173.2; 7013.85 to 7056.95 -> 0.68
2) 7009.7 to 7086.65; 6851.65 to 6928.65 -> 1.63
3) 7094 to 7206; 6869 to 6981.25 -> 1.08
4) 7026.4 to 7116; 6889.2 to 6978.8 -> 1.25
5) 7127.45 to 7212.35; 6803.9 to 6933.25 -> 1.30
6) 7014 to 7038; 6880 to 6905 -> 1.66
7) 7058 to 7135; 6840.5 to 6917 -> 1.37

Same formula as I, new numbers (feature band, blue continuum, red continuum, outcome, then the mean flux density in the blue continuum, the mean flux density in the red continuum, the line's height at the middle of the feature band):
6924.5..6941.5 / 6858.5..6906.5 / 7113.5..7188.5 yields -0.21 mag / 15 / 17.8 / 15.5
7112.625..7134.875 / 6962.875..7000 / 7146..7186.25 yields 0.08 mag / 21.7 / 18.3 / 19.1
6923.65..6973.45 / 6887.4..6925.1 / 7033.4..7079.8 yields -0.11 mag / 15.9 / 24.2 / 18.2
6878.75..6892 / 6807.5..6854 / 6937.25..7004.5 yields 0.11 mag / 14.3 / 21.3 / 17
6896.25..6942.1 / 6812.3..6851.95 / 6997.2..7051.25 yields 0.13 mag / 14.3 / 25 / 19.2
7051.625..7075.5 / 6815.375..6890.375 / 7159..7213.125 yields -0.23 mag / 14.5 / 19.2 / 17.4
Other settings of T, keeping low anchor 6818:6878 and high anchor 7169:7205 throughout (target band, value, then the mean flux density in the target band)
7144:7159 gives 1.29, 17.3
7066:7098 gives -4.96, 20.6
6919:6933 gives -1.55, 17.2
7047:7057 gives -4.14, 24.6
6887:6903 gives -0.16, 15.2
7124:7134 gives 2.13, 14.6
